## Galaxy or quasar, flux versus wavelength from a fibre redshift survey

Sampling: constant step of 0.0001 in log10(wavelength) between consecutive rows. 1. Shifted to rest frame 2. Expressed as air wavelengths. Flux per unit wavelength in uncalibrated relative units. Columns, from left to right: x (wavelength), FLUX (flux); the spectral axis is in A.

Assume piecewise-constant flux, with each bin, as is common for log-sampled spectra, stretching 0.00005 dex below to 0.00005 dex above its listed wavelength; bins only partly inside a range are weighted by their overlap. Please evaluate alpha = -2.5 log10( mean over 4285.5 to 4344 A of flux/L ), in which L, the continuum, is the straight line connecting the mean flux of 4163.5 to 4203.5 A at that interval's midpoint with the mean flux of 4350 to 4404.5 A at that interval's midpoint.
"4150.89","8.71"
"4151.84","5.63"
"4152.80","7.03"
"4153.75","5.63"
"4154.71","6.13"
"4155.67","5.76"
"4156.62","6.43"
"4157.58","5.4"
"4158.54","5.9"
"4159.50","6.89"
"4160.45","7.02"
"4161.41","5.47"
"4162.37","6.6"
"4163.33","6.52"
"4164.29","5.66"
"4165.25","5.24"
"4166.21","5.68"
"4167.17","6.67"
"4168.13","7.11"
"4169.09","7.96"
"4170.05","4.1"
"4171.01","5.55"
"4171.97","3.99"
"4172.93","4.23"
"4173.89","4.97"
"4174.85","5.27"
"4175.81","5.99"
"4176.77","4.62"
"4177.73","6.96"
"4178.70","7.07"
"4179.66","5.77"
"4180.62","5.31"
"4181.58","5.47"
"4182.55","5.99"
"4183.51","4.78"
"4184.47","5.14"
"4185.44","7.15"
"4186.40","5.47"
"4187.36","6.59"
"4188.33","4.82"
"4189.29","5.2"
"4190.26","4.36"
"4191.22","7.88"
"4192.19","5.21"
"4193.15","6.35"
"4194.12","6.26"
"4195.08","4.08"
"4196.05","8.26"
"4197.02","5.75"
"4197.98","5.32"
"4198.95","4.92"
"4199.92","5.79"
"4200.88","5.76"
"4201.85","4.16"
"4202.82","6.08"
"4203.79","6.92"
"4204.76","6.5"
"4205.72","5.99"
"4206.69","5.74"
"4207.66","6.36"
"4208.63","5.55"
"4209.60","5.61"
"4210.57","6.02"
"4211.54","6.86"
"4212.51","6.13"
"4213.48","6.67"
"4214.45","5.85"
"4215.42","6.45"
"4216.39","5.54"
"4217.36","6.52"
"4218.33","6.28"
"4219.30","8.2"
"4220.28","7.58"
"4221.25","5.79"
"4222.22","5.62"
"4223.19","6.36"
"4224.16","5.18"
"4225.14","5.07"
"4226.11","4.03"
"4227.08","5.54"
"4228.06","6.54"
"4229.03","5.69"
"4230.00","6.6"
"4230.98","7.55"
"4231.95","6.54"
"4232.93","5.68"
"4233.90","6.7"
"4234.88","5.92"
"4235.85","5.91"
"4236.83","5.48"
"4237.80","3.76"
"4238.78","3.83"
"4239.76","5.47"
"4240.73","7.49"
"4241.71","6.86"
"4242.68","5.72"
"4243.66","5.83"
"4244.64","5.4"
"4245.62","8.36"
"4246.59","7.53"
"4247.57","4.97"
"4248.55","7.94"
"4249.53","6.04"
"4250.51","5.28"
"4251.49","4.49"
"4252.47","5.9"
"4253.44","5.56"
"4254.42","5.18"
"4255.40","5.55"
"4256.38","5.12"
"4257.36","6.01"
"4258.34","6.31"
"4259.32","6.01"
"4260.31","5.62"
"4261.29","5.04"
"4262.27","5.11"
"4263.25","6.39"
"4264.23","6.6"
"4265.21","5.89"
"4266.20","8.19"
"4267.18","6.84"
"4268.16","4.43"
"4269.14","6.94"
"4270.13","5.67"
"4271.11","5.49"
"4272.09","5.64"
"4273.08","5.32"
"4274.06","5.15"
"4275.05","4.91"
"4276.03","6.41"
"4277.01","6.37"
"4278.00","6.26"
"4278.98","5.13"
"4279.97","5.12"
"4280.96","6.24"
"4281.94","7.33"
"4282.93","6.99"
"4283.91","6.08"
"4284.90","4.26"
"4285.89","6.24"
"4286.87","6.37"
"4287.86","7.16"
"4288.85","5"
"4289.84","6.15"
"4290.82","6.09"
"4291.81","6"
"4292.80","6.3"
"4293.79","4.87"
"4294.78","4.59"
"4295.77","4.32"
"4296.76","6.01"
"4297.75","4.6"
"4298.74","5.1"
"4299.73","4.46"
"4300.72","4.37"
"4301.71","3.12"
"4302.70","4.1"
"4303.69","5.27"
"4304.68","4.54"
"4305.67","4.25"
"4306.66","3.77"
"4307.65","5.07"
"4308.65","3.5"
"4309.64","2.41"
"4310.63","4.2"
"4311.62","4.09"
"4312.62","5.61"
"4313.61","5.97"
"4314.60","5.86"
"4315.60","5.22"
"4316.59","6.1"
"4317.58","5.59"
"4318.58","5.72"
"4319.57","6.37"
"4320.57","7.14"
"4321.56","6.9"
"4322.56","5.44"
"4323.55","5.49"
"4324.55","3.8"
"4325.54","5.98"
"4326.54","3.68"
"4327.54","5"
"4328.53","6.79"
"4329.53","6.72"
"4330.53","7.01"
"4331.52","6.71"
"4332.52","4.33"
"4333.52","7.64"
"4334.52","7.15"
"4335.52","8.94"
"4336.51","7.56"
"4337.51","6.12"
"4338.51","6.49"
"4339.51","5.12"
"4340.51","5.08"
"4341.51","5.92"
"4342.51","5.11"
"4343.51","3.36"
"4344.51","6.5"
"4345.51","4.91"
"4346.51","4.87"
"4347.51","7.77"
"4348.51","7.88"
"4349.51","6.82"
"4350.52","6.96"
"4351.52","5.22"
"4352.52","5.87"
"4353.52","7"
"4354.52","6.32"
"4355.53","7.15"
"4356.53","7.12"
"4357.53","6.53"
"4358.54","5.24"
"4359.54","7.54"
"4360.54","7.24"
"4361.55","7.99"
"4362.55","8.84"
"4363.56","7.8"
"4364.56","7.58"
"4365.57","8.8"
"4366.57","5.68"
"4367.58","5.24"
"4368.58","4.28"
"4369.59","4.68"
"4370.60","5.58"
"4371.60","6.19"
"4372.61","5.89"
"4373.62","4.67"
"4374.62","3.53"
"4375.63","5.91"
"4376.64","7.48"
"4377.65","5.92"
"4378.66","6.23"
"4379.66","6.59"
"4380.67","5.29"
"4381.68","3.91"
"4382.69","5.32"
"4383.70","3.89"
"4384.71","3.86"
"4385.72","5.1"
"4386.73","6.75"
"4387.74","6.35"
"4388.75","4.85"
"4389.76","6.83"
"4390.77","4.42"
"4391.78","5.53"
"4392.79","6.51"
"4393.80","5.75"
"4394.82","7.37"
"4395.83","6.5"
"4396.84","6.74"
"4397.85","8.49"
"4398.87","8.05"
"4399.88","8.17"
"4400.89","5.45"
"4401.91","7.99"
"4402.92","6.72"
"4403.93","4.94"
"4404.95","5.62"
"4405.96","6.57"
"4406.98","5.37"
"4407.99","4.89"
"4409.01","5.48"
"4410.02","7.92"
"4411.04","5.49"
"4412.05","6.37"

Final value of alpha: 0.11 mag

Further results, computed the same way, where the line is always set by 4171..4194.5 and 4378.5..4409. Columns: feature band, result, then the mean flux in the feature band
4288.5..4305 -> 0.17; 5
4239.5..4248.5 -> -0.14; 6.51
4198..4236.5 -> -0.07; 6.04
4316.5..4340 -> -0.05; 6.16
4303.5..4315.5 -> 0.27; 4.55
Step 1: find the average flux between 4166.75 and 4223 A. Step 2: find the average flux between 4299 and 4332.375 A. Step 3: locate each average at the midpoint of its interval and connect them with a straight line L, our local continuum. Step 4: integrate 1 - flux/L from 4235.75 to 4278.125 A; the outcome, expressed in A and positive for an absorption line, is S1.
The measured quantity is -2.67 A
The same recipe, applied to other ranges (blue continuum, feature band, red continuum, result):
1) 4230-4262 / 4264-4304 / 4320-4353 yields 2.3 A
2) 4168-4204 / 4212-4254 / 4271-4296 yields -2.3 A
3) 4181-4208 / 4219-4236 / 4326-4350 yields -0.7 A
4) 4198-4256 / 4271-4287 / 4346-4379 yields 0.8 A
